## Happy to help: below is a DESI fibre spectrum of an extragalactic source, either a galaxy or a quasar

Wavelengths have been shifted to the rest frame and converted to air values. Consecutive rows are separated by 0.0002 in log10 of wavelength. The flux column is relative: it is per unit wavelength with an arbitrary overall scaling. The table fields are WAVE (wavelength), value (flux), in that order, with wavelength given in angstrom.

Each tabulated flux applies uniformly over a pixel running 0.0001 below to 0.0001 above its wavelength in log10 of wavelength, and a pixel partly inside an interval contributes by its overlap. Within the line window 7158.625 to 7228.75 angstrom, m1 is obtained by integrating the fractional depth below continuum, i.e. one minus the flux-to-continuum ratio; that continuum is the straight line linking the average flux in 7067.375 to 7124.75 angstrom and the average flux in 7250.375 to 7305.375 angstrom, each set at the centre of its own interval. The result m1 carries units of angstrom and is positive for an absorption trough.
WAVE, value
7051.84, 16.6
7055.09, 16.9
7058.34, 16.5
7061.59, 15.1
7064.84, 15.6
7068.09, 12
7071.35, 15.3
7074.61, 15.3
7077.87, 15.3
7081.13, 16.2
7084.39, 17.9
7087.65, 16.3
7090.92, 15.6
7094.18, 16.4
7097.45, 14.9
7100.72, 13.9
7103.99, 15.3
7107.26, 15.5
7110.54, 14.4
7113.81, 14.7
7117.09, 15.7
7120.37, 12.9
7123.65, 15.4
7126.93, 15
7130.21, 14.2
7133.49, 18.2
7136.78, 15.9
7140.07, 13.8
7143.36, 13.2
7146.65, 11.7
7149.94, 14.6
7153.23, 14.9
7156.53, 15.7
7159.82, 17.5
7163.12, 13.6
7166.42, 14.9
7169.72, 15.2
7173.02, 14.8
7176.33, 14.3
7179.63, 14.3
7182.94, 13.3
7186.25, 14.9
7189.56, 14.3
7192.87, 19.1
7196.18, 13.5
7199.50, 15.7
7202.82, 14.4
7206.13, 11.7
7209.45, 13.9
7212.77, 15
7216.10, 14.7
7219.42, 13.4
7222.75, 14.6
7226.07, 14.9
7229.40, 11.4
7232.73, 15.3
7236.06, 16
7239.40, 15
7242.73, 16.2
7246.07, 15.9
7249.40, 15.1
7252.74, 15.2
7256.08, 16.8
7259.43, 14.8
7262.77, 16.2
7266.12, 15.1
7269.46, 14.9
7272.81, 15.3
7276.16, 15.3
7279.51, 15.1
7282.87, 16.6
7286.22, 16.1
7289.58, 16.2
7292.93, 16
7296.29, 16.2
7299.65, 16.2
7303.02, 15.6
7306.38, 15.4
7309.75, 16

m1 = 4.0 angstrom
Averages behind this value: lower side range 15.2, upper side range 15.7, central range 14.6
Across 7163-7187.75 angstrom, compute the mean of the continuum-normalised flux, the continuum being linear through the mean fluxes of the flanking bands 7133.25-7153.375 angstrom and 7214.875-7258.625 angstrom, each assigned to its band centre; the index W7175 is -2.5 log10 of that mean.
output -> 0.01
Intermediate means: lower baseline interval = 14.3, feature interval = 14.5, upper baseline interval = 15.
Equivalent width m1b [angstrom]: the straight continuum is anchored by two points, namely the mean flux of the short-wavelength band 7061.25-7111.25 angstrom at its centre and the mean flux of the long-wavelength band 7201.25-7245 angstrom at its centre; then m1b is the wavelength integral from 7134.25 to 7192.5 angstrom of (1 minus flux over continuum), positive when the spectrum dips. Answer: 0.4 angstrom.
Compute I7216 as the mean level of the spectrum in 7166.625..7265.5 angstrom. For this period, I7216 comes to 14.8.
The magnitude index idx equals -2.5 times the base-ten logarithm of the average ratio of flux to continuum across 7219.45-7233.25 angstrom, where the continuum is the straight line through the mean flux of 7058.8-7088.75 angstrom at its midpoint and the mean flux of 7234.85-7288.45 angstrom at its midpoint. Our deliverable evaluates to 0.13 mag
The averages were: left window 15.5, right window 15.6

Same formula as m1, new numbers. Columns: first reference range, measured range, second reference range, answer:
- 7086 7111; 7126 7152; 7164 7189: 0.6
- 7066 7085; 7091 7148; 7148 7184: 0.8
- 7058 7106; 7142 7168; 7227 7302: 1.5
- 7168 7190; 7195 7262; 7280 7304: 2.1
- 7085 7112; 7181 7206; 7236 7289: 1.1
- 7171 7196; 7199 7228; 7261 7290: 1.9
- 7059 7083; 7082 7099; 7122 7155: -1.4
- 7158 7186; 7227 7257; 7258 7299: 0.4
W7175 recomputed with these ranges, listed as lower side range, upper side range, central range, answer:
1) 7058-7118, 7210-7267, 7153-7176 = 0.00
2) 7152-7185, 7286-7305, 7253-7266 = 0.00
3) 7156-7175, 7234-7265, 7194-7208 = 0.10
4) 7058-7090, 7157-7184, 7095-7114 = 0.03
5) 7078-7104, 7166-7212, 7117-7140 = 0.01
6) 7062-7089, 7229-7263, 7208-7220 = 0.08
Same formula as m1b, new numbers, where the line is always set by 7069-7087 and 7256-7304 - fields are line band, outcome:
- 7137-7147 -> 1.5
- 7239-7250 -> 0.1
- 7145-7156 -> 1.3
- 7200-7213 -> 1.6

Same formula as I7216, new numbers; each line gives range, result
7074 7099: 16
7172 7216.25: 14.6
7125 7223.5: 14.7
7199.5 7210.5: 13.7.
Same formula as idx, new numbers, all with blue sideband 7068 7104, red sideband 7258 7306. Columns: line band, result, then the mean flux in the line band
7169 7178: 0.06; 14.7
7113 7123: 0.08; 14.5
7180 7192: 0.08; 14.5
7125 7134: 0.00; 15.5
